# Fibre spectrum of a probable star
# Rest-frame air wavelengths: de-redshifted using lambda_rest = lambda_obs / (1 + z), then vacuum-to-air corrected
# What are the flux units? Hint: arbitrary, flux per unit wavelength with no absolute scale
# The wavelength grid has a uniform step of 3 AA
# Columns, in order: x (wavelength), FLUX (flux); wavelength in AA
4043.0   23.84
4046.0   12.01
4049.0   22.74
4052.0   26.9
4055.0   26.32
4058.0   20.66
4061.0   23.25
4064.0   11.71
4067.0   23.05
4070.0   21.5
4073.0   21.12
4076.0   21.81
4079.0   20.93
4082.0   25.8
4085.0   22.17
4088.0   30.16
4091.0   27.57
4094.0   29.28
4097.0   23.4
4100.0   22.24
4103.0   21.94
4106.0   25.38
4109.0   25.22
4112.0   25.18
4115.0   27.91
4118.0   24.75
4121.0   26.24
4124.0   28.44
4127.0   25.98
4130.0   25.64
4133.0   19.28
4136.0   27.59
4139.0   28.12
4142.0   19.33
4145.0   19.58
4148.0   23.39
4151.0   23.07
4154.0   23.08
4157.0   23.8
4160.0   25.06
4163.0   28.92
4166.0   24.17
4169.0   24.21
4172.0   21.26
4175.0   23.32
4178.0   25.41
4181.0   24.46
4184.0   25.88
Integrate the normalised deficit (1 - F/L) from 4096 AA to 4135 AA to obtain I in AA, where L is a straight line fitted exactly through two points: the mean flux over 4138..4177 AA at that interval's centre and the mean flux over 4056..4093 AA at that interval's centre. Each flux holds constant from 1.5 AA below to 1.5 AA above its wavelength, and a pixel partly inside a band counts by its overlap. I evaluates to -2.84 AA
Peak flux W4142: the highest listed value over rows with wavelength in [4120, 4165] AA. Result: 28.92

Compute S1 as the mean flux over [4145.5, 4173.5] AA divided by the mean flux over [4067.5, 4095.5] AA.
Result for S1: 0.98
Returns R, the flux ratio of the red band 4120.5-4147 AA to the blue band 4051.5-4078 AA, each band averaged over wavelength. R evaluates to 1.1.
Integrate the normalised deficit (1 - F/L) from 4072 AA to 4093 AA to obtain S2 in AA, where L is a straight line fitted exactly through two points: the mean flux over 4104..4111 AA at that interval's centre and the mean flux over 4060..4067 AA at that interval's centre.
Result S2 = -3.1 AA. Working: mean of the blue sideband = 18.3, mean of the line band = 24.4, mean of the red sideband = 25.1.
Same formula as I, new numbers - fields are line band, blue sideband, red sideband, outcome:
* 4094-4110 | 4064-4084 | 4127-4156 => -1.29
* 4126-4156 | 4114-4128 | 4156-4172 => 2.76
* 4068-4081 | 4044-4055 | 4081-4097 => 1.68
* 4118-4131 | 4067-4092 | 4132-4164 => -1.45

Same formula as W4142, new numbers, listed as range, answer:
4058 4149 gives 30.16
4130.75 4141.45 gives 28.12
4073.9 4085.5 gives 25.8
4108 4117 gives 27.91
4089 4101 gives 29.28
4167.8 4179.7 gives 25.41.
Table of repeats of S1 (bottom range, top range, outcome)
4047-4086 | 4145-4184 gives 1.09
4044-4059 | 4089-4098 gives 1.24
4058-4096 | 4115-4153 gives 1.06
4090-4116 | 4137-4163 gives 0.93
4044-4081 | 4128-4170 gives 1.14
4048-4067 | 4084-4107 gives 1.15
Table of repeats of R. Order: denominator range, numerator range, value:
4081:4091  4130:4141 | 0.94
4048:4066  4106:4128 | 1.19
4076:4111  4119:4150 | 0.98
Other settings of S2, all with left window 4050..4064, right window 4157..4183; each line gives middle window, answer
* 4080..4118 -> -3.10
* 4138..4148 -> 0.81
